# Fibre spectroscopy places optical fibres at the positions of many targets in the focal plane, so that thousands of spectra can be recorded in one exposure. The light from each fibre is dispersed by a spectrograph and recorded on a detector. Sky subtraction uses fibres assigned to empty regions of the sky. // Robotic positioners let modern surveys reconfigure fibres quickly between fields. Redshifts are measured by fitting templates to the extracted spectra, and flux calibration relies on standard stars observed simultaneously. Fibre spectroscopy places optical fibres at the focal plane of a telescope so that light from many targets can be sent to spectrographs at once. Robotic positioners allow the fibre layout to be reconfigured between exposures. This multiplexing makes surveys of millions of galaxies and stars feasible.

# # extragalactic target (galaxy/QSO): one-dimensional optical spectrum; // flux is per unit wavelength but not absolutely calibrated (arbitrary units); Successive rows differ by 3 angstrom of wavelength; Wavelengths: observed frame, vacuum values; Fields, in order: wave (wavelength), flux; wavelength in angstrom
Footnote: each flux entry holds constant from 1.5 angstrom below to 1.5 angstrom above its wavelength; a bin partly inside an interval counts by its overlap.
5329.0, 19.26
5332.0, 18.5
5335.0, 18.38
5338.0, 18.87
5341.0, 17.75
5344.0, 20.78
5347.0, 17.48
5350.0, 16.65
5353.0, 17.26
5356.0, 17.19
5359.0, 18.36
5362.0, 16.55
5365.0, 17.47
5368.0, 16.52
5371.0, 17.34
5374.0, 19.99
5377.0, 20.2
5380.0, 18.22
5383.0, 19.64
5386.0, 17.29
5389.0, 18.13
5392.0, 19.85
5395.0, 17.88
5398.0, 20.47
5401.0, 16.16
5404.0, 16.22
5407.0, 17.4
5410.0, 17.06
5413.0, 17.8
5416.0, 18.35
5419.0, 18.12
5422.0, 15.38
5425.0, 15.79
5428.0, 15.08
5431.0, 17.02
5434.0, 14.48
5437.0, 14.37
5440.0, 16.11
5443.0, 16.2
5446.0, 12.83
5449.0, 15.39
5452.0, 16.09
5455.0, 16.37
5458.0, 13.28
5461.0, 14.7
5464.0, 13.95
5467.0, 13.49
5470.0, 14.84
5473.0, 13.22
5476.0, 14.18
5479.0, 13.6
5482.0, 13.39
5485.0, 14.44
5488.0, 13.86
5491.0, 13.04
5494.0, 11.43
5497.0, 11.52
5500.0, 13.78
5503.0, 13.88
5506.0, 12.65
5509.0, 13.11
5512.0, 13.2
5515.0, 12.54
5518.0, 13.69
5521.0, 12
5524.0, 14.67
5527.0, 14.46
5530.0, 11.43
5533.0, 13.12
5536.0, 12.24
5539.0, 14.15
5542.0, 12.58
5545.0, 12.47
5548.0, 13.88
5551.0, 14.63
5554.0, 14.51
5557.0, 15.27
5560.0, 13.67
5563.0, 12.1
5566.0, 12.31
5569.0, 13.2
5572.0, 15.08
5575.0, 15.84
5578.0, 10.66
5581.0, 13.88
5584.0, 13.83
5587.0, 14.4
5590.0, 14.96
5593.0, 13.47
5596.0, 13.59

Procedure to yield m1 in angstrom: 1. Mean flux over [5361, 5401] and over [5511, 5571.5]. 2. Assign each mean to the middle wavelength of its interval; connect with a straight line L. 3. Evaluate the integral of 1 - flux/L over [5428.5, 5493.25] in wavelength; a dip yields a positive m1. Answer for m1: 5.6 angstrom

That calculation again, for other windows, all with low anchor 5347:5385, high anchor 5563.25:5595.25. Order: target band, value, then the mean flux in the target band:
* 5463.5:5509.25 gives 6.3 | 13.4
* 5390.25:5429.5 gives -0.7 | 17.4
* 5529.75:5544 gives 1.7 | 12.8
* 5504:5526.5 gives 2.6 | 13.2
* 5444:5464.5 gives 1.8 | 14.7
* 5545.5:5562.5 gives 0.1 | 14.1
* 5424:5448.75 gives 1.9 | 15.2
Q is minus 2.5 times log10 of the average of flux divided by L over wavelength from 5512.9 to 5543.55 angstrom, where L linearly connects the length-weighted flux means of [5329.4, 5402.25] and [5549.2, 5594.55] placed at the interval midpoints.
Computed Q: 0.13 mag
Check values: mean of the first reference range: 18.2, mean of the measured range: 13.1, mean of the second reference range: 13.9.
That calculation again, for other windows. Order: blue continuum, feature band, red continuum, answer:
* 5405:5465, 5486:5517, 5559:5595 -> 0.14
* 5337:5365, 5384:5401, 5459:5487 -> -0.12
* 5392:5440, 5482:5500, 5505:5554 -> 0.12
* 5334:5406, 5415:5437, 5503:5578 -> 0.03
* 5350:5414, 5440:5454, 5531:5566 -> 0.06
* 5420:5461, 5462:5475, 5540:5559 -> 0.08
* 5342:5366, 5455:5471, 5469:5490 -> 0.01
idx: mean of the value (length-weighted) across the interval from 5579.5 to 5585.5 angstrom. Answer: 13.9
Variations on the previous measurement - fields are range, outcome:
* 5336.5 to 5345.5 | 19.1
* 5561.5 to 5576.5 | 13.7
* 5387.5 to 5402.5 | 18.5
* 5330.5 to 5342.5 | 18.4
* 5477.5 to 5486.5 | 13.8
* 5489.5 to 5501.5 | 12.4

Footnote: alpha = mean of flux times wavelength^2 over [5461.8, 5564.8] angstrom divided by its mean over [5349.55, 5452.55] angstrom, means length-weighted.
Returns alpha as 0.8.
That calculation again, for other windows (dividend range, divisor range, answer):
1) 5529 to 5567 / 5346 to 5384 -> 0.79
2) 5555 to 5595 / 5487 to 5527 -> 1.08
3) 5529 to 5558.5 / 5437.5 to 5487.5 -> 0.96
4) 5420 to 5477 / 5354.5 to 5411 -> 0.85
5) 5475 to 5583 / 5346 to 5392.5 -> 0.79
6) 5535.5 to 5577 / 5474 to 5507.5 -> 1.06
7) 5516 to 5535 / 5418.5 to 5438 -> 0.87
